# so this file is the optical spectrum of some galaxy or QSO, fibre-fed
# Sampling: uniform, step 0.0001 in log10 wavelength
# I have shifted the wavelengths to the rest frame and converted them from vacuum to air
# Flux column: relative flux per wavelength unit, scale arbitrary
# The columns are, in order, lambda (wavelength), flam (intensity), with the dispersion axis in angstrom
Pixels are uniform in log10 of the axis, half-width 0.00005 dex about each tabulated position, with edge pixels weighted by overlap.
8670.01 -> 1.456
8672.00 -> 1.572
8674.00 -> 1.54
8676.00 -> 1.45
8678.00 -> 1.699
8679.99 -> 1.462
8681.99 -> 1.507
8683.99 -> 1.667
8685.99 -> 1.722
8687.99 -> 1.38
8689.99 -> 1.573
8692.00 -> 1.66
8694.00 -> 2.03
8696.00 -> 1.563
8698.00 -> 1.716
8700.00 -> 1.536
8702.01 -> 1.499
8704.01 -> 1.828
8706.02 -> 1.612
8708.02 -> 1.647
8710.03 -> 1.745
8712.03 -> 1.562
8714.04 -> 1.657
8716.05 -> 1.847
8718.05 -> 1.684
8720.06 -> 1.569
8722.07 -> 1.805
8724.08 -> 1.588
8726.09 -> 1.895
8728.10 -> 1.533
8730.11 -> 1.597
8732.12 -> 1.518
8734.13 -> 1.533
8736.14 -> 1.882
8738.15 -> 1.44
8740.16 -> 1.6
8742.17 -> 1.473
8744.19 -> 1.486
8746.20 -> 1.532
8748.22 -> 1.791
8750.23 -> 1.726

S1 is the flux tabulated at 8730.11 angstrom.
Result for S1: 1.597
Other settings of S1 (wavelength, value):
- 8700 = 1.536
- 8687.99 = 1.38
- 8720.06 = 1.569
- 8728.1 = 1.533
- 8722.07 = 1.805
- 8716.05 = 1.847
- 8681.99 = 1.507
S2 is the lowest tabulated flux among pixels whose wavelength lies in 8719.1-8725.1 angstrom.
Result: 1.569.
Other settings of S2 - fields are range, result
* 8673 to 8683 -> 1.45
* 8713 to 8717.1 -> 1.657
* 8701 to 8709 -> 1.499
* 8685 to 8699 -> 1.38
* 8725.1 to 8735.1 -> 1.518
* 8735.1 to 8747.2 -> 1.44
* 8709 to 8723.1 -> 1.562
